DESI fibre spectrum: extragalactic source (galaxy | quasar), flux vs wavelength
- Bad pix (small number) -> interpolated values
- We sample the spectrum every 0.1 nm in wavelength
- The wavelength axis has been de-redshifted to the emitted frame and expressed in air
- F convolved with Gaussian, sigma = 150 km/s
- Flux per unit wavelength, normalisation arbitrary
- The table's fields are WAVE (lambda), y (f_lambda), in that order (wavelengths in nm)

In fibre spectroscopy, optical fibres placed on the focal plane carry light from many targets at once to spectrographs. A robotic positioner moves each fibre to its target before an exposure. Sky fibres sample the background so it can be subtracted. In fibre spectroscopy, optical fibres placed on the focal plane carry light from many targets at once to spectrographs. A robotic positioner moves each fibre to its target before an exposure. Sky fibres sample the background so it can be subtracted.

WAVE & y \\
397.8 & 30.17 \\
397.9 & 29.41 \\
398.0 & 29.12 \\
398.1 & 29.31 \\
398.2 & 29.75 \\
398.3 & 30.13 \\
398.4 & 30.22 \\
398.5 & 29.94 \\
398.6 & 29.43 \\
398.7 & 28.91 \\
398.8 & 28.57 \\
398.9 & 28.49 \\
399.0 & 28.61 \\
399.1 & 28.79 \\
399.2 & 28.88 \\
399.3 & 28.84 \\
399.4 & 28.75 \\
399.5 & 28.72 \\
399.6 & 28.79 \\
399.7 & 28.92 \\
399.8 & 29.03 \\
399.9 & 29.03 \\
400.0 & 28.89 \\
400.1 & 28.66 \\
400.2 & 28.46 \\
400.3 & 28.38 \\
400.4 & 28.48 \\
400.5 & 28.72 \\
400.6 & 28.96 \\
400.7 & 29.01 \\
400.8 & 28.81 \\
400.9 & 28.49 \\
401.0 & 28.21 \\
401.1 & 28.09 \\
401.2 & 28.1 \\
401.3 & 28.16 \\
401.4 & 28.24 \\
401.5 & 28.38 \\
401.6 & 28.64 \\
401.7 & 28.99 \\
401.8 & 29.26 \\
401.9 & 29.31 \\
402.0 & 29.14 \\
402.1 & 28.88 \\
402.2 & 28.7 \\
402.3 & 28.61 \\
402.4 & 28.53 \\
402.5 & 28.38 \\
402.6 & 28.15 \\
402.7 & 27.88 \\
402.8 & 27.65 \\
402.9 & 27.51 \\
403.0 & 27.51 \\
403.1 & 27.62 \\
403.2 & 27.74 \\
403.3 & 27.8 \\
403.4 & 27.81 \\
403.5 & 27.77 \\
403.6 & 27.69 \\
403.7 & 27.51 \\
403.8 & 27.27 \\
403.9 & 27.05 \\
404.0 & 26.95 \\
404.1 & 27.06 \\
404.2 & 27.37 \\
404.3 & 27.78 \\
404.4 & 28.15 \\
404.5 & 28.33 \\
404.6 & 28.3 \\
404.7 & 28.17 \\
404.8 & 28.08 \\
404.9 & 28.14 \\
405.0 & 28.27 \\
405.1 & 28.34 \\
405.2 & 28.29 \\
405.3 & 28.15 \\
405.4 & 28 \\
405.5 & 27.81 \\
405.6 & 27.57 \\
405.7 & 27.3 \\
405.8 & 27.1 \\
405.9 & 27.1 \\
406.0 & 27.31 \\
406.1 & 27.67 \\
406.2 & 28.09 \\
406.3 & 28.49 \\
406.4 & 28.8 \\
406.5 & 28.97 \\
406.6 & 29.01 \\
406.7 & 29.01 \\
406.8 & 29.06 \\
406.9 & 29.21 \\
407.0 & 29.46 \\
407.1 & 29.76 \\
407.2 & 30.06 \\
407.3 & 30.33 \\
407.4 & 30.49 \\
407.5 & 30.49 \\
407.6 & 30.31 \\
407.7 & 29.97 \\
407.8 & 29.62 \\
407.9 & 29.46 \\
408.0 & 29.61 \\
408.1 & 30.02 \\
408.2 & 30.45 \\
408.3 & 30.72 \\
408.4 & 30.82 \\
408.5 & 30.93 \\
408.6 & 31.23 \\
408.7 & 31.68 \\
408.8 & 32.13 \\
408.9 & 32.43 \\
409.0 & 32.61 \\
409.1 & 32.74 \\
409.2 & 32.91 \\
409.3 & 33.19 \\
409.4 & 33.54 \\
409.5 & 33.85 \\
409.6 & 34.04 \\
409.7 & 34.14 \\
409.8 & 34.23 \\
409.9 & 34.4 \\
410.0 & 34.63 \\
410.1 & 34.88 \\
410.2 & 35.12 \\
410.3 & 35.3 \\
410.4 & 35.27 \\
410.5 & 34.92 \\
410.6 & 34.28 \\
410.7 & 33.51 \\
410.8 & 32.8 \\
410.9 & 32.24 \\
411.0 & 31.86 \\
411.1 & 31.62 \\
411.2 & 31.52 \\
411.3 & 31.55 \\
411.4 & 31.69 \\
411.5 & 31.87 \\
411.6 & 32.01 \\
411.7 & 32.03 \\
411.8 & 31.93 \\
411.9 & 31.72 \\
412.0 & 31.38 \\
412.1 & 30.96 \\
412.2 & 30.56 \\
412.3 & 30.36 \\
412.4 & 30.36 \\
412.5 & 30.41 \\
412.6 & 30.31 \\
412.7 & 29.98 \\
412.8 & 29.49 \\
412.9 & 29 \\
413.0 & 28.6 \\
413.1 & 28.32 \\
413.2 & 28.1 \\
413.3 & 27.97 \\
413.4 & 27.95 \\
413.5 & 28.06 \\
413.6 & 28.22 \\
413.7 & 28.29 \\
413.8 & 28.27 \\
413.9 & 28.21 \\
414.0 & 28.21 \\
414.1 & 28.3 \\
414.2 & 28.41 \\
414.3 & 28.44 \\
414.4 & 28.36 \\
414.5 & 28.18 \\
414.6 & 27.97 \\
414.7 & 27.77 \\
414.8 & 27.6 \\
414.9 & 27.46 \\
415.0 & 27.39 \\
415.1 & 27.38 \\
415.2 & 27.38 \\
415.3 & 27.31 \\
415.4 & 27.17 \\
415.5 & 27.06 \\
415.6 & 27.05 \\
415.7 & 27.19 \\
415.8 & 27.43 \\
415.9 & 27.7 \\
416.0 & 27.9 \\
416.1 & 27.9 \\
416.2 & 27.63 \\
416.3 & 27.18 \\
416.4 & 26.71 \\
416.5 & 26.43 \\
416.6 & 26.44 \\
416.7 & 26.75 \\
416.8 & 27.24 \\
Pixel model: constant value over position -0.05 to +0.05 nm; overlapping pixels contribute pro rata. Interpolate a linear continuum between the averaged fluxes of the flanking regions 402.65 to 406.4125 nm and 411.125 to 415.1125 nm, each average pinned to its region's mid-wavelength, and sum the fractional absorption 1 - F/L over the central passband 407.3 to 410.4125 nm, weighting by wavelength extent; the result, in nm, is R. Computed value -0.396 nm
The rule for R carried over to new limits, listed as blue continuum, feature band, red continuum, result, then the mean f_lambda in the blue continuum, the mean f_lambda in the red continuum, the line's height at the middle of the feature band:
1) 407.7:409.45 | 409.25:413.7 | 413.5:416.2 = -0.30 nm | 31.4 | 27.8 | 29.7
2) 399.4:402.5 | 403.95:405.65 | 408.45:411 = 0.16 nm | 28.7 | 33.4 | 30.8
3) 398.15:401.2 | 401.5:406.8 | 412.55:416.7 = 0.10 nm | 28.9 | 27.9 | 28.6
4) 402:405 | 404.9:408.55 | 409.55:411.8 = 0.16 nm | 27.9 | 33.3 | 30.3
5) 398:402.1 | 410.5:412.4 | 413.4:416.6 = -0.27 nm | 28.9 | 27.7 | 28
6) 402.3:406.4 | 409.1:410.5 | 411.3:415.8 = -0.28 nm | 27.8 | 29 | 28.5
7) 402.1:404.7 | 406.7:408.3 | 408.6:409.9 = 0.08 nm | 27.8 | 33.1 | 31.5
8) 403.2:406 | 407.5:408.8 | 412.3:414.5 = -0.11 nm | 27.7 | 28.8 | 28.1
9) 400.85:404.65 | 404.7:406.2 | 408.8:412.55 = 0.09 nm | 28.1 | 32.8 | 29.7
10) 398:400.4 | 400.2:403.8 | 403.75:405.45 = 0.01 nm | 29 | 27.9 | 28.4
